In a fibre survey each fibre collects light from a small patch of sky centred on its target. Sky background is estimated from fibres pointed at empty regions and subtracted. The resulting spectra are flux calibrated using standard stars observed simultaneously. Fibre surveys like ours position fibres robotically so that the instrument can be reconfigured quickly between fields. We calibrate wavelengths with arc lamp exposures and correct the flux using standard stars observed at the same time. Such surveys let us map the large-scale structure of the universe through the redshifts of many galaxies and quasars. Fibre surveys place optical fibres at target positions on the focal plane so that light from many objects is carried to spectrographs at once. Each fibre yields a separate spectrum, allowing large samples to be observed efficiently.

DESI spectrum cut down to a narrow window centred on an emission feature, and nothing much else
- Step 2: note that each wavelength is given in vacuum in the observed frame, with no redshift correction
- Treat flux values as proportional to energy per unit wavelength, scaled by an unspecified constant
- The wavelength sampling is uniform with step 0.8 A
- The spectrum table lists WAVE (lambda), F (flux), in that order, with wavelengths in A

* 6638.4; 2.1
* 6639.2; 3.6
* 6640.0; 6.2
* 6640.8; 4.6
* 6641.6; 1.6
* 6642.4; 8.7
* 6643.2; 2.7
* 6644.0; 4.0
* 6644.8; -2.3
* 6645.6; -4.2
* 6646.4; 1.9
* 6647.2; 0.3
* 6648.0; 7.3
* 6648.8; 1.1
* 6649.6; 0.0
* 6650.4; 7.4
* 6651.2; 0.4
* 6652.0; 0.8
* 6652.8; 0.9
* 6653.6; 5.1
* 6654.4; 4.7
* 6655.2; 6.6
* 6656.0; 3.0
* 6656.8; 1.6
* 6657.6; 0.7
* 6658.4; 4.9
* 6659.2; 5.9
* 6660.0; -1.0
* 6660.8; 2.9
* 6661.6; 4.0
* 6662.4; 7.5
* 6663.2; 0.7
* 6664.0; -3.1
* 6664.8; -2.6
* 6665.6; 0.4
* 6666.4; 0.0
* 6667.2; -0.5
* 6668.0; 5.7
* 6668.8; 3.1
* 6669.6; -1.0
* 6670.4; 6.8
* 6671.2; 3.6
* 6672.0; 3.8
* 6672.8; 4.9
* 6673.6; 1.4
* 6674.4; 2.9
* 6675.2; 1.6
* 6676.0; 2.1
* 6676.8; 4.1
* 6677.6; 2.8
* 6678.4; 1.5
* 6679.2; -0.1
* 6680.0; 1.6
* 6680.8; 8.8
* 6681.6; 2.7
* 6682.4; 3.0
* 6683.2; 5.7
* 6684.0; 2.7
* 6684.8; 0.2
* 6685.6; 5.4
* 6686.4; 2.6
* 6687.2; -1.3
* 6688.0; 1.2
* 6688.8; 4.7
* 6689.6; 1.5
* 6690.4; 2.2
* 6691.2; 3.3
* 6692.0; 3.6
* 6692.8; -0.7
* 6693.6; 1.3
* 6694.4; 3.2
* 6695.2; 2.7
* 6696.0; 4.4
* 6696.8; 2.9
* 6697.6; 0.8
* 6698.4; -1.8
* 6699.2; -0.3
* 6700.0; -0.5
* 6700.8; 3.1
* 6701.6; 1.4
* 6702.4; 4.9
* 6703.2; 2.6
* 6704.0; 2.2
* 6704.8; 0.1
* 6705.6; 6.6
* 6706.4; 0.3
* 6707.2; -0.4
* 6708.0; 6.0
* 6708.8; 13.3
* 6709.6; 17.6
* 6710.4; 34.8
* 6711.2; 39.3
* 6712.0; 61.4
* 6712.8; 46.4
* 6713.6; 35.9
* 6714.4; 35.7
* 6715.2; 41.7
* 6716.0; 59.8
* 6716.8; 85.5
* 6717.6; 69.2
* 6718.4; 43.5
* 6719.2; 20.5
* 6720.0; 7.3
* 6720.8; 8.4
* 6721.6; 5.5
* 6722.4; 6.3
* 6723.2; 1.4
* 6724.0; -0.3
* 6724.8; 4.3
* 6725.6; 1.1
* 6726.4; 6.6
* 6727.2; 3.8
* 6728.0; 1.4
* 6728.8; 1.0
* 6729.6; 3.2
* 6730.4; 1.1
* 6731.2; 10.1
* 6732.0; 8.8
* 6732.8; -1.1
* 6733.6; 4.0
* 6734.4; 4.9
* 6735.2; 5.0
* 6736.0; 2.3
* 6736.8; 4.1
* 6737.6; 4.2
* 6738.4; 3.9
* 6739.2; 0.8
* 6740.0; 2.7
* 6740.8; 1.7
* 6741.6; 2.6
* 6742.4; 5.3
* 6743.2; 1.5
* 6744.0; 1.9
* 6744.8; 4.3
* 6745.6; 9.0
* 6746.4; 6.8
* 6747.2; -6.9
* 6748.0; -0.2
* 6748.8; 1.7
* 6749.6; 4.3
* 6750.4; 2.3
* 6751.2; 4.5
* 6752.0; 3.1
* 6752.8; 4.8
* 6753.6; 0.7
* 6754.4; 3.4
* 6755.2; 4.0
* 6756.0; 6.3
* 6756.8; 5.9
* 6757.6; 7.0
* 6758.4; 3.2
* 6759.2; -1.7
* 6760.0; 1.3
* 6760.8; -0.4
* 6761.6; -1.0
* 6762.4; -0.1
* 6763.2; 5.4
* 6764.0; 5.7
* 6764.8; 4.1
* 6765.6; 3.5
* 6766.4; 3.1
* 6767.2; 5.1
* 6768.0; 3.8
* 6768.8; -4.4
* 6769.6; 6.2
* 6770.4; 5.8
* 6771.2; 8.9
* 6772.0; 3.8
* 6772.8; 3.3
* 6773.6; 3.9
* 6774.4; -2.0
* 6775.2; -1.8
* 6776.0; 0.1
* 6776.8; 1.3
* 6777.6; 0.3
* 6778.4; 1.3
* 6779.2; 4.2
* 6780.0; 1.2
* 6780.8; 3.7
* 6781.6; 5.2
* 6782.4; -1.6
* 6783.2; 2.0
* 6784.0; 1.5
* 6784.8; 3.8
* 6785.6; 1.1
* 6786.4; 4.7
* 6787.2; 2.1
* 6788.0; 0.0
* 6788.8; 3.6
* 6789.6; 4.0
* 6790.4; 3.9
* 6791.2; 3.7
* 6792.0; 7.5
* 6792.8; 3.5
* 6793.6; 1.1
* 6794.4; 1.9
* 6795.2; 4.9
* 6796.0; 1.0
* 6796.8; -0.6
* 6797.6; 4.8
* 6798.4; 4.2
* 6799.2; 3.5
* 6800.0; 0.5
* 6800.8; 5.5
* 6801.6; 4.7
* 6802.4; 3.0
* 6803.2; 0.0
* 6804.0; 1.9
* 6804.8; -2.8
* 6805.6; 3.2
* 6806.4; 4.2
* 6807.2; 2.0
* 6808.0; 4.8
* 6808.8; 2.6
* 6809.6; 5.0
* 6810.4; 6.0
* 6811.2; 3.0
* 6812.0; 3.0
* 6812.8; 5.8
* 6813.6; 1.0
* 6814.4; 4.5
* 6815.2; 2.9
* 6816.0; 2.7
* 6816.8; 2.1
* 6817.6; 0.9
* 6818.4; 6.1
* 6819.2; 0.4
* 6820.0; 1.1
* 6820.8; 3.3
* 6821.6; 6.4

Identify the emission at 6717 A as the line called [O II]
